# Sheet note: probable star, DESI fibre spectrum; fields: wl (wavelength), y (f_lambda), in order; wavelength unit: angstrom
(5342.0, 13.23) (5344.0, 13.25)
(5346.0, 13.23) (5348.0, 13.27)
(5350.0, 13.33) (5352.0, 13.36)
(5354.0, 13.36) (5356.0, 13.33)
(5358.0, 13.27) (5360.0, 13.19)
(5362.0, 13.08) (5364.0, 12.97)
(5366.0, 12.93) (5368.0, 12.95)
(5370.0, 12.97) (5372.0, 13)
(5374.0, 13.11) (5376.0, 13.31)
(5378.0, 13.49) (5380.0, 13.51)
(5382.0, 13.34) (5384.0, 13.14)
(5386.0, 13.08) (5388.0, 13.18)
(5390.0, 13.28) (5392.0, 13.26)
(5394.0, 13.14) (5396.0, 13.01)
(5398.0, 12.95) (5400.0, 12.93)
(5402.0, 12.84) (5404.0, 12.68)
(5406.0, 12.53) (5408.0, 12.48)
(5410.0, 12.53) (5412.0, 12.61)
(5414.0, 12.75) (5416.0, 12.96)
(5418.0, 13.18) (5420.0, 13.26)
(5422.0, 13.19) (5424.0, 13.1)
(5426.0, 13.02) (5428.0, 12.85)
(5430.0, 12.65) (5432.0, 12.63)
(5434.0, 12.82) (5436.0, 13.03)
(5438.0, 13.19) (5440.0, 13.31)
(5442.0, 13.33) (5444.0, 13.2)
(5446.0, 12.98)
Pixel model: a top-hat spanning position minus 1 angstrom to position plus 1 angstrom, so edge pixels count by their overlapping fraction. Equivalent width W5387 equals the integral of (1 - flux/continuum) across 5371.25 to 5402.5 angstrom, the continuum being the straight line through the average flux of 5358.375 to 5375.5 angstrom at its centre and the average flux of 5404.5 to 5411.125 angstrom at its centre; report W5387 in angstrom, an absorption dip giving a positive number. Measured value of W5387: -0.9 angstrom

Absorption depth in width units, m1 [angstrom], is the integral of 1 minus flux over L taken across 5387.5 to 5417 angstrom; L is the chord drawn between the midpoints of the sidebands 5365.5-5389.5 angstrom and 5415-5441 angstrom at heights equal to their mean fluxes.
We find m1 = 0.5 angstrom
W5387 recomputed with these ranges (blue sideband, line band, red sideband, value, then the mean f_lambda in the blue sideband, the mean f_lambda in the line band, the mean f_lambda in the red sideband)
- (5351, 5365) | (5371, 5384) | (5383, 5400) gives -0.12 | 13.2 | 13.3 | 13.1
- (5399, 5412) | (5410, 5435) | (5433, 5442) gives 0.00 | 12.7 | 12.9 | 13.1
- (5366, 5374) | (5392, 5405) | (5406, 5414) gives -0.27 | 13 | 13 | 12.6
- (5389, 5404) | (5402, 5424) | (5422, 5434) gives 0.20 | 13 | 12.8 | 12.9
